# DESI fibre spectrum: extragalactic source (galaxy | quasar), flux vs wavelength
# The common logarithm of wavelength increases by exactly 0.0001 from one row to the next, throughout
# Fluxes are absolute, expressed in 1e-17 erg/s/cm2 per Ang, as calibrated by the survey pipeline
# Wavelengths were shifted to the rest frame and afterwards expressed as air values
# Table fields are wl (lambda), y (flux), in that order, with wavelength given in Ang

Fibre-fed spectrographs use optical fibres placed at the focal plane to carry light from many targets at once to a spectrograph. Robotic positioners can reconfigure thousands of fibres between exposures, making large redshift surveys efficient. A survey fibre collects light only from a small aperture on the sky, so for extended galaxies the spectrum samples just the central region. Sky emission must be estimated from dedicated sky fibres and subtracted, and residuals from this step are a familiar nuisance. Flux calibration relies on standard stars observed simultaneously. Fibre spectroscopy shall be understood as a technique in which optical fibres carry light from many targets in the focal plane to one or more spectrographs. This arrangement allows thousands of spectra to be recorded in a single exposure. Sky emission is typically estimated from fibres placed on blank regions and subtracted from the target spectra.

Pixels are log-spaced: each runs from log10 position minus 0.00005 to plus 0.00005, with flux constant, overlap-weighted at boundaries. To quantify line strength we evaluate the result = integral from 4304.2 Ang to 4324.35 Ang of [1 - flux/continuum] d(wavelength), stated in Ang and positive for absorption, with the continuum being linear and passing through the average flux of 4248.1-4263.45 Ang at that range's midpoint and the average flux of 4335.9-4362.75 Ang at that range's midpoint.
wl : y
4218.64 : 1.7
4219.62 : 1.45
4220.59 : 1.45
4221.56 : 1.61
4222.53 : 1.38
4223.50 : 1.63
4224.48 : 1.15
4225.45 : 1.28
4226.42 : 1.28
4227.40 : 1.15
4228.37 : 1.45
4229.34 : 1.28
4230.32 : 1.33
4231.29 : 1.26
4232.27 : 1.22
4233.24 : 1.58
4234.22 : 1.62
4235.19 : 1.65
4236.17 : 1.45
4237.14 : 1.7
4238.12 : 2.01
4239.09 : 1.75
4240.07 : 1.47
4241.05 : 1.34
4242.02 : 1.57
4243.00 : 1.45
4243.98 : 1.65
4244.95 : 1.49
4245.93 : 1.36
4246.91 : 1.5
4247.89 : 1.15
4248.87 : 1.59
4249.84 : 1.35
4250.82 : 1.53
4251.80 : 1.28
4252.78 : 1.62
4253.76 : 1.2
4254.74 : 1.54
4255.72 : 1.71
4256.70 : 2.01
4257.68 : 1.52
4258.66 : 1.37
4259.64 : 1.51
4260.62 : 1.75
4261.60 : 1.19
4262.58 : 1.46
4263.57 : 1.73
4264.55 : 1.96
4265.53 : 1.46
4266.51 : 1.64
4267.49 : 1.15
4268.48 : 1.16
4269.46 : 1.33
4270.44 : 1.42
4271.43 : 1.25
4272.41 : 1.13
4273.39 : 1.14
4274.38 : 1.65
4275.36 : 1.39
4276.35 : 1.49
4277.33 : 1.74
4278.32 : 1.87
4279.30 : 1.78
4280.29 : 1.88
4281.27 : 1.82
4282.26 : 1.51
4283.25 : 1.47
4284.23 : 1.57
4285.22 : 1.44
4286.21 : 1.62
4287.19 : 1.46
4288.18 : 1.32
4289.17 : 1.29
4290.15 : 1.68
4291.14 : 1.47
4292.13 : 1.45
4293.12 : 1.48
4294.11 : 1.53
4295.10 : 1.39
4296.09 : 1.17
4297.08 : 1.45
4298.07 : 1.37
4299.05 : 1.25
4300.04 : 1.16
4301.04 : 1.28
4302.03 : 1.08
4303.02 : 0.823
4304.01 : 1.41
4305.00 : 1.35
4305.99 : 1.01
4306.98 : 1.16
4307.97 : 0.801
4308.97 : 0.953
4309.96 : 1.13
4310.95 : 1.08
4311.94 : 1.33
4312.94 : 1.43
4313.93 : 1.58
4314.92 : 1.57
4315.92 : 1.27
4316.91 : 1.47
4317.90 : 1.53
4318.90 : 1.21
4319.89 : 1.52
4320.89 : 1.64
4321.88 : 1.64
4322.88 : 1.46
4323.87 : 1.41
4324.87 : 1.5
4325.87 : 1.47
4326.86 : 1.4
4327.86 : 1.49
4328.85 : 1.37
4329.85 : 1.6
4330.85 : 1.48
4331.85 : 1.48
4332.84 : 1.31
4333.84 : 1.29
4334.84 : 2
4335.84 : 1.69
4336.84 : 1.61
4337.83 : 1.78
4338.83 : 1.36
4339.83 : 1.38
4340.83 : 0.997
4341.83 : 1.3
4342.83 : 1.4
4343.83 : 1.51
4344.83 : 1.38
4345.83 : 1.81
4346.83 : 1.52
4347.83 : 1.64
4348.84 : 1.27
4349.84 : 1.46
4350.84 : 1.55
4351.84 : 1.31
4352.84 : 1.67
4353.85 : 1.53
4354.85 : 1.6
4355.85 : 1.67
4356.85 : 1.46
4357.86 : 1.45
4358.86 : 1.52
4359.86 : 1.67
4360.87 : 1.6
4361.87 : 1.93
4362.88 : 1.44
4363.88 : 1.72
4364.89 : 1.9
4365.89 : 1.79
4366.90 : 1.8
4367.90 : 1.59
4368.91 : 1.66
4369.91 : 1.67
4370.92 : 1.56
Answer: 2.46 Ang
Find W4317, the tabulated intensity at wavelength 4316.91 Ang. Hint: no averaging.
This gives 1.47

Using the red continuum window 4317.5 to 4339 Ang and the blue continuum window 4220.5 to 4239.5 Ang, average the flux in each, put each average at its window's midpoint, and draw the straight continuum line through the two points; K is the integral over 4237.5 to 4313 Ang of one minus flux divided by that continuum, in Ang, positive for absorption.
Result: 2.6 Ang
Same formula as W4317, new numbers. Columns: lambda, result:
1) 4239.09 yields 1.75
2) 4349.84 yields 1.46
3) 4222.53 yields 1.38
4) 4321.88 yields 1.64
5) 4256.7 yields 2.01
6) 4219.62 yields 1.45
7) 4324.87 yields 1.5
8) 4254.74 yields 1.54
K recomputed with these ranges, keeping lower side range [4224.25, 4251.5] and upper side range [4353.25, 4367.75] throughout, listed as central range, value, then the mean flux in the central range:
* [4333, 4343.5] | 0.9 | 1.48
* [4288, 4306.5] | 2.8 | 1.31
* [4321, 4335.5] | 0.9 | 1.5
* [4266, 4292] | 0.5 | 1.49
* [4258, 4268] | -0.2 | 1.52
